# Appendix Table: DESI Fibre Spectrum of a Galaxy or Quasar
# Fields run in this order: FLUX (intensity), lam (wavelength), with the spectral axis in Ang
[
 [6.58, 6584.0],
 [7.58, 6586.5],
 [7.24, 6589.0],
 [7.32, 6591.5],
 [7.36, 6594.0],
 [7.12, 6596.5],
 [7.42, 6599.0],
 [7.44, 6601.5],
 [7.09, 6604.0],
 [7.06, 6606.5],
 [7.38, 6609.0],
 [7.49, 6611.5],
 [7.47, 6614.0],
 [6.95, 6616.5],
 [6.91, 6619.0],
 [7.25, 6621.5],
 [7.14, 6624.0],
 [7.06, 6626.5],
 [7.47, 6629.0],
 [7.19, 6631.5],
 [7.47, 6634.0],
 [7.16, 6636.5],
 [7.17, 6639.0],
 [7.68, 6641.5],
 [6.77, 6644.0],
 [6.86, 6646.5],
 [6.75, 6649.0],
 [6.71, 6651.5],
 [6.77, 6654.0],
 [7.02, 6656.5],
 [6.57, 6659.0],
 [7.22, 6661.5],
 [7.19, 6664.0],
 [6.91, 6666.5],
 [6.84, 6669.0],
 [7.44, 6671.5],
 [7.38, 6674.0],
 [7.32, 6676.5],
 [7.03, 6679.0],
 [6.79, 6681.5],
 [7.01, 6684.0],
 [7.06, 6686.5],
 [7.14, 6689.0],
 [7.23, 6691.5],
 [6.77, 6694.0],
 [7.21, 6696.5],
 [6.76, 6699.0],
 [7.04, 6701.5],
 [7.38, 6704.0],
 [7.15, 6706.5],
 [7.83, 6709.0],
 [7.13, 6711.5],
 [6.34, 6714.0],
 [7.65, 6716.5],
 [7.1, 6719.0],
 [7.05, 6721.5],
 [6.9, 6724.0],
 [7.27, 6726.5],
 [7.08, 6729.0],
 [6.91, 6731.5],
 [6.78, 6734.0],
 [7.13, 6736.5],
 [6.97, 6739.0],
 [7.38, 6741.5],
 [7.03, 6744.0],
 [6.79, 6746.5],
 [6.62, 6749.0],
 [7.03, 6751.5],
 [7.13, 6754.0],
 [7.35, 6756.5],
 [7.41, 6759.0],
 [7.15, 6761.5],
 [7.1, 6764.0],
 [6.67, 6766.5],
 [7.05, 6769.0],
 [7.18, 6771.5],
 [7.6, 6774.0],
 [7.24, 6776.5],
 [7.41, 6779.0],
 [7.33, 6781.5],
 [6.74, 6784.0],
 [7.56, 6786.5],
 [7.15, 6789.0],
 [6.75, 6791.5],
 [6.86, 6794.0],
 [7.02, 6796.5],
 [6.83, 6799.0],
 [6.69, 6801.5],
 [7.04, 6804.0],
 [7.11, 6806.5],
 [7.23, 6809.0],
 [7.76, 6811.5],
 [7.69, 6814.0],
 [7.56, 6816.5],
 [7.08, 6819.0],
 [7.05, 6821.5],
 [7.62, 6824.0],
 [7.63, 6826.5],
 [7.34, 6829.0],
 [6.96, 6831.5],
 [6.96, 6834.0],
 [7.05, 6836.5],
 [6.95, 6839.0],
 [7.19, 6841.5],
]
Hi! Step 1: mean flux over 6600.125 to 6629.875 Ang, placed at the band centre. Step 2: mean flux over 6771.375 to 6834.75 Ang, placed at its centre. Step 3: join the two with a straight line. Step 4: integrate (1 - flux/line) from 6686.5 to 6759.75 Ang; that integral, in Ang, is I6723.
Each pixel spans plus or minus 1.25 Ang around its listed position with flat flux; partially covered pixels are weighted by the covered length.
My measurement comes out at 1.3 Ang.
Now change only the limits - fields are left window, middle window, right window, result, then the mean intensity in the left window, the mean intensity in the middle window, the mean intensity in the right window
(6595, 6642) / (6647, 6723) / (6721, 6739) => 0.55 Ang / 7.25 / 7.06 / 7.01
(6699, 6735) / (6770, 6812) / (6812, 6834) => 0.83 Ang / 7.11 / 7.14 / 7.36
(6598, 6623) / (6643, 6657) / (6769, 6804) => 0.79 Ang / 7.24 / 6.8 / 7.1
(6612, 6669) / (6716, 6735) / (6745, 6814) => 0.07 Ang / 7.08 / 7.07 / 7.11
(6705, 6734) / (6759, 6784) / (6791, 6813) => -0.38 Ang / 7.12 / 7.18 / 7.05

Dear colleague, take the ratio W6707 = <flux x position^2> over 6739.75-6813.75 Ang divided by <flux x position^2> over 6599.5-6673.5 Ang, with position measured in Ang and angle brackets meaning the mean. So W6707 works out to 1.04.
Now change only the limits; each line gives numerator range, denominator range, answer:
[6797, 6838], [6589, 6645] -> 1.06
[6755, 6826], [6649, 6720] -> 1.05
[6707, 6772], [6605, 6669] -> 1.03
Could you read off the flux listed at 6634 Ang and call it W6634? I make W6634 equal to 7.47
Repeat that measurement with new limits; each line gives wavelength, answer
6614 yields 7.47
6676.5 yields 7.32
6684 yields 7.01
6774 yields 7.6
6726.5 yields 7.27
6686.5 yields 7.06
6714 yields 6.34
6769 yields 7.05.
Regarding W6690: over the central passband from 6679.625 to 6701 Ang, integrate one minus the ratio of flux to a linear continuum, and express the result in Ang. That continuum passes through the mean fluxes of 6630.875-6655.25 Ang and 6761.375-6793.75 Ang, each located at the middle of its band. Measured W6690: 0.2 Ang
